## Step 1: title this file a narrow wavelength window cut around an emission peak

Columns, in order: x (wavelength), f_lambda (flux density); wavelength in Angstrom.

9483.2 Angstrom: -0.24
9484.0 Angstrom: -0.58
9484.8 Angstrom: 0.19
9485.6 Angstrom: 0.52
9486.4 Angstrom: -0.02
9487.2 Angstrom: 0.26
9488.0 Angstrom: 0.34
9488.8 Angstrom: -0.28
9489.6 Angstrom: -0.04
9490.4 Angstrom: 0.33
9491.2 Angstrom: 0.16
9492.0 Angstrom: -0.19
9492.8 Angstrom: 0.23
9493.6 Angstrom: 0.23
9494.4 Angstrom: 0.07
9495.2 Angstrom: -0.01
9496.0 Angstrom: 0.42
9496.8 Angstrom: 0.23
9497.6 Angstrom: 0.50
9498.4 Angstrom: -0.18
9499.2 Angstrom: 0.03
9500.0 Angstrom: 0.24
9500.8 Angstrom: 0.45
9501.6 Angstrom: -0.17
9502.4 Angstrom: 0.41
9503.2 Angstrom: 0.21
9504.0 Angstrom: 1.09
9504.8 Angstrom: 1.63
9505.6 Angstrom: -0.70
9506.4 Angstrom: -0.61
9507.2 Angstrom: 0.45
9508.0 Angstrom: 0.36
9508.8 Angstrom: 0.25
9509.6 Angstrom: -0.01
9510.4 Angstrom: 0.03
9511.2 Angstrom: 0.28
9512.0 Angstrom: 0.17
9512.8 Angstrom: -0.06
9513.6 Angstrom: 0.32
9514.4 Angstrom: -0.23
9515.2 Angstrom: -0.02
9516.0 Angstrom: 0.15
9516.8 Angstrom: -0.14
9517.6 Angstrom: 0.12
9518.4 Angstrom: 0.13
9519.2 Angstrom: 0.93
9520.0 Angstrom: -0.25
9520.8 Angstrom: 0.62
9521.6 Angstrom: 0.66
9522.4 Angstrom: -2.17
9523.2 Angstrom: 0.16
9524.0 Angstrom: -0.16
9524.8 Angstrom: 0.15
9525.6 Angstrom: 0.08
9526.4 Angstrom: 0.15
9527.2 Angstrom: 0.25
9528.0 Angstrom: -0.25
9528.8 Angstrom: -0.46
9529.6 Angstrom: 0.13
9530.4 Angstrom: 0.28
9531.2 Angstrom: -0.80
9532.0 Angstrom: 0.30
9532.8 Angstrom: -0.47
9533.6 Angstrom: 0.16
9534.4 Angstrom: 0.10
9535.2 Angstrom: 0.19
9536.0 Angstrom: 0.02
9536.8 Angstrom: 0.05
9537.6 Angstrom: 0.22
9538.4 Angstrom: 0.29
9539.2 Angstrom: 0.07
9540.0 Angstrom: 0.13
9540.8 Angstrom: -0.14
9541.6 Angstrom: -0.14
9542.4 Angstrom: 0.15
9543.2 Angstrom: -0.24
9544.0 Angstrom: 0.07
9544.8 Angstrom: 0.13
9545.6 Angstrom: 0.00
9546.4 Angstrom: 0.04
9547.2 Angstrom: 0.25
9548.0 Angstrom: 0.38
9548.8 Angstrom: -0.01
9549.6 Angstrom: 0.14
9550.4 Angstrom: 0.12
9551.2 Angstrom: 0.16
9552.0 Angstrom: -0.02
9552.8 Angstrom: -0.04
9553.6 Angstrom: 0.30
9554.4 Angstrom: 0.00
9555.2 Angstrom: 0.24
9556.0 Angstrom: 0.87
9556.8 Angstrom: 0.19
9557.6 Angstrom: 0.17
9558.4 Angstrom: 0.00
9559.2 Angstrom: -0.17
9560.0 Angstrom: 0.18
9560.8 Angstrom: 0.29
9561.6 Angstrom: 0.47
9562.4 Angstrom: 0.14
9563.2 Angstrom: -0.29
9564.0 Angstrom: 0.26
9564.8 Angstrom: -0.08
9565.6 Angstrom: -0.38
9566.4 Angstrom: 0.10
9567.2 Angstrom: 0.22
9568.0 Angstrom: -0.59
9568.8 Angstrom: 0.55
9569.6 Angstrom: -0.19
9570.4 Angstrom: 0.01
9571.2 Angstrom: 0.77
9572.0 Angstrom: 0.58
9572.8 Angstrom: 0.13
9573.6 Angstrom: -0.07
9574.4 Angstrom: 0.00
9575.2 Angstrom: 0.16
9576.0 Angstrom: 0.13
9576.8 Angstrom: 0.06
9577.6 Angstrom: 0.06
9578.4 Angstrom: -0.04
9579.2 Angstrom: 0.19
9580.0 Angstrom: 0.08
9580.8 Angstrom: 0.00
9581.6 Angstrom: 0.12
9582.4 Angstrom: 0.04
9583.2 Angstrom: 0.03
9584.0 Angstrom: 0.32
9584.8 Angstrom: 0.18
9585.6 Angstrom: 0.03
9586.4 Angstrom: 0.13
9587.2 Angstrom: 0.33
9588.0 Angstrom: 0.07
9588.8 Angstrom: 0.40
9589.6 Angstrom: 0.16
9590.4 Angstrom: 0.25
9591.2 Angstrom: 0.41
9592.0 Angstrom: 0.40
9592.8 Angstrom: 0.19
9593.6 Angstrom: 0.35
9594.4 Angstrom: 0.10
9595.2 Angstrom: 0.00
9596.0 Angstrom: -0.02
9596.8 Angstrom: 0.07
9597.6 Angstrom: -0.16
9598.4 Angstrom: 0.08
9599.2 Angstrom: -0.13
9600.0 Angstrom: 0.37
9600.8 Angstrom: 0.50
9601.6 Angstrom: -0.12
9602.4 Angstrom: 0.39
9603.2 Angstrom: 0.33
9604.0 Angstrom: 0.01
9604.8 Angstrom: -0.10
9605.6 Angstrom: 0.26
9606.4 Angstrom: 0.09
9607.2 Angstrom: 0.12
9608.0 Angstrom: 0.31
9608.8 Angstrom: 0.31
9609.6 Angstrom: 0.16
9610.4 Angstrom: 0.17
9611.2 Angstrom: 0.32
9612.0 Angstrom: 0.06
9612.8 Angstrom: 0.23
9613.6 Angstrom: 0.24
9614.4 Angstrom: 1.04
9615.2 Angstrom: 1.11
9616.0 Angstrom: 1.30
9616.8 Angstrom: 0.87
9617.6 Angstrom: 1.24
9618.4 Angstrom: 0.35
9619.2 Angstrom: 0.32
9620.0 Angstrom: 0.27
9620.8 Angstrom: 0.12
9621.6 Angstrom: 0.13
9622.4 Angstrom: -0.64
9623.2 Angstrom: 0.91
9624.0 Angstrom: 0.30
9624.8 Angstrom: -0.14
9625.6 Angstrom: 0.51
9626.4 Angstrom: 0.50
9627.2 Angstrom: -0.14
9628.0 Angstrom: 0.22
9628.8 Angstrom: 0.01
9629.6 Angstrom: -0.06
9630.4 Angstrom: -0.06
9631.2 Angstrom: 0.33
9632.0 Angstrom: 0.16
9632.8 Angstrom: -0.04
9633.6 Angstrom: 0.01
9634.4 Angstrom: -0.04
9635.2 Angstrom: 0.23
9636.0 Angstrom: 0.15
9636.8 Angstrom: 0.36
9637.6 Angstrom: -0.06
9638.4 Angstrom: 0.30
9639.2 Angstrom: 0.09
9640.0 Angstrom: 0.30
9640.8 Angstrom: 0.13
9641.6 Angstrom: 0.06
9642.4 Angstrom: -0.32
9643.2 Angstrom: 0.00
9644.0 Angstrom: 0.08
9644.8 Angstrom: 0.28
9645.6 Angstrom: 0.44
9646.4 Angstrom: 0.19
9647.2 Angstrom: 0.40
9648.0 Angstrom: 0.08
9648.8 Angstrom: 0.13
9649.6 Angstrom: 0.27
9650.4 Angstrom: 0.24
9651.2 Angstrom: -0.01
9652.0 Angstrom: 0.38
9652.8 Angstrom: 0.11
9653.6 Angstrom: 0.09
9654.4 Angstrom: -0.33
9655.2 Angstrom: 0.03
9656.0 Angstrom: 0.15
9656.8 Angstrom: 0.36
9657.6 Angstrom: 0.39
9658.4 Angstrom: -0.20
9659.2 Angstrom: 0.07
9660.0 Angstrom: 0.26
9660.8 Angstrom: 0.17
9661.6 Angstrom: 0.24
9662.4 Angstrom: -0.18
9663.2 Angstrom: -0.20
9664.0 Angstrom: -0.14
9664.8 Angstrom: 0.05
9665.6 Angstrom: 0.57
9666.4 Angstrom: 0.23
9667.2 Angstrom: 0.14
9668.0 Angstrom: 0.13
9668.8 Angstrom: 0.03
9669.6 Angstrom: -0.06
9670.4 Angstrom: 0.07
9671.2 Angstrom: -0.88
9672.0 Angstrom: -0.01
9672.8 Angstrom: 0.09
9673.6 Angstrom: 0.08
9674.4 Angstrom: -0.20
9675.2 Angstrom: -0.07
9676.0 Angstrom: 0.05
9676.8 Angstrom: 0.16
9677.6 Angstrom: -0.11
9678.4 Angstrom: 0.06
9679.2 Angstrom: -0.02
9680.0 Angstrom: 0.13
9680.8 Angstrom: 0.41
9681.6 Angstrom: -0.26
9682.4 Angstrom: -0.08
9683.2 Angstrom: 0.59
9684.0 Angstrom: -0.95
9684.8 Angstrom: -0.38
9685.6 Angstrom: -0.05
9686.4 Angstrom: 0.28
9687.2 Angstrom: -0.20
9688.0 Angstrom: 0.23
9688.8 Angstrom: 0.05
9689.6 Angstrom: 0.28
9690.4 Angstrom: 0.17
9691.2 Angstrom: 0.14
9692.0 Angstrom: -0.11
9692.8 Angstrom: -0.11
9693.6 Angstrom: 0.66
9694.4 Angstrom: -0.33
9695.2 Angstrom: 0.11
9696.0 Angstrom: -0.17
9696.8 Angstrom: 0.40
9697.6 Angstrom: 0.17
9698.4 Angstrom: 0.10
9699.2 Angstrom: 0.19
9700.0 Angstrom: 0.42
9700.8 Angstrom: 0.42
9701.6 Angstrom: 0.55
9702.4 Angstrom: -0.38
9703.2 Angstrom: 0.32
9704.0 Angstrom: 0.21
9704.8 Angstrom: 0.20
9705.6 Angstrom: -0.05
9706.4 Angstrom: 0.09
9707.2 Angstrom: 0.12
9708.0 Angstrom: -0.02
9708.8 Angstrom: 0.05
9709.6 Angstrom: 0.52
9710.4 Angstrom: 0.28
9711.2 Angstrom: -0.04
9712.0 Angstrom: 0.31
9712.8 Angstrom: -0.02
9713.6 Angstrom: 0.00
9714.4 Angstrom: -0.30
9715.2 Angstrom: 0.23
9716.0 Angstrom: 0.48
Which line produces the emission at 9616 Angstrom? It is H-beta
